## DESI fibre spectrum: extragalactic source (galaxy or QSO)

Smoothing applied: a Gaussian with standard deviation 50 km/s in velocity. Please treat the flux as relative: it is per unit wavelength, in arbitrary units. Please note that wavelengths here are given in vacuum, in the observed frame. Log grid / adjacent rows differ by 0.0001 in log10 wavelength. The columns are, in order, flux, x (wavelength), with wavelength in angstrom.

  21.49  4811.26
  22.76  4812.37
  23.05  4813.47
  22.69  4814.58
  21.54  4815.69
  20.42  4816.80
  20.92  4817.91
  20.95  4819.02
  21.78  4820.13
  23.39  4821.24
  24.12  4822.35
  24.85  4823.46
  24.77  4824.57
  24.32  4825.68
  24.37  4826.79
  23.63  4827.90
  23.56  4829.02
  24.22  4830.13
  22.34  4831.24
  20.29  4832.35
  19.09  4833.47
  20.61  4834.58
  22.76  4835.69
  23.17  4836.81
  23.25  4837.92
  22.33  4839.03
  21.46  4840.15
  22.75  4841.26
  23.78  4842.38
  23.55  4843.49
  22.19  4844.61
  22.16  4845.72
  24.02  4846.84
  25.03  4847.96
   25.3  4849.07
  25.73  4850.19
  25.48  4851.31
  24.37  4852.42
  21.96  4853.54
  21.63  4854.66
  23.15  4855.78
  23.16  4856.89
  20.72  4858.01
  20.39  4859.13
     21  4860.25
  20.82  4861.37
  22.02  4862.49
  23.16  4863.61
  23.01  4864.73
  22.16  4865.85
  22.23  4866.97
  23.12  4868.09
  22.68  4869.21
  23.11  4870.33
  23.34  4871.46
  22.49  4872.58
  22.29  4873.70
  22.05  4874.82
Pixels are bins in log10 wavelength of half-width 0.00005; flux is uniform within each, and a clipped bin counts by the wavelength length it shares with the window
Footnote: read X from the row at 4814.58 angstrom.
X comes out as 22.69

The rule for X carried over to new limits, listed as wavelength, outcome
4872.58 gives 22.49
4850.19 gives 25.73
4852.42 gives 24.37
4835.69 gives 22.76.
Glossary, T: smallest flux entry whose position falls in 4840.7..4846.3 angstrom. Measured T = 22.16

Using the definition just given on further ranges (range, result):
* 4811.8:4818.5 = 20.42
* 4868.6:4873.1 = 22.49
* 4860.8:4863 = 20.82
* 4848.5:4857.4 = 21.63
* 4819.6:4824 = 21.78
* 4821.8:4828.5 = 23.63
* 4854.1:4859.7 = 20.39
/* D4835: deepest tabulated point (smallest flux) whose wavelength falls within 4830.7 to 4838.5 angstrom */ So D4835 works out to 19.09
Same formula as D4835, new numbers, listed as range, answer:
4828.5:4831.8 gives 22.34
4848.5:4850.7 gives 25.3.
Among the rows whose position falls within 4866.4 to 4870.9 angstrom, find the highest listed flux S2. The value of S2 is 23.12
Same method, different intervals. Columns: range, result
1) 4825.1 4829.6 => 24.37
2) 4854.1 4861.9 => 23.16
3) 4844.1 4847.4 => 24.02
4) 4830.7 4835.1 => 22.34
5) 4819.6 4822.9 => 24.12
